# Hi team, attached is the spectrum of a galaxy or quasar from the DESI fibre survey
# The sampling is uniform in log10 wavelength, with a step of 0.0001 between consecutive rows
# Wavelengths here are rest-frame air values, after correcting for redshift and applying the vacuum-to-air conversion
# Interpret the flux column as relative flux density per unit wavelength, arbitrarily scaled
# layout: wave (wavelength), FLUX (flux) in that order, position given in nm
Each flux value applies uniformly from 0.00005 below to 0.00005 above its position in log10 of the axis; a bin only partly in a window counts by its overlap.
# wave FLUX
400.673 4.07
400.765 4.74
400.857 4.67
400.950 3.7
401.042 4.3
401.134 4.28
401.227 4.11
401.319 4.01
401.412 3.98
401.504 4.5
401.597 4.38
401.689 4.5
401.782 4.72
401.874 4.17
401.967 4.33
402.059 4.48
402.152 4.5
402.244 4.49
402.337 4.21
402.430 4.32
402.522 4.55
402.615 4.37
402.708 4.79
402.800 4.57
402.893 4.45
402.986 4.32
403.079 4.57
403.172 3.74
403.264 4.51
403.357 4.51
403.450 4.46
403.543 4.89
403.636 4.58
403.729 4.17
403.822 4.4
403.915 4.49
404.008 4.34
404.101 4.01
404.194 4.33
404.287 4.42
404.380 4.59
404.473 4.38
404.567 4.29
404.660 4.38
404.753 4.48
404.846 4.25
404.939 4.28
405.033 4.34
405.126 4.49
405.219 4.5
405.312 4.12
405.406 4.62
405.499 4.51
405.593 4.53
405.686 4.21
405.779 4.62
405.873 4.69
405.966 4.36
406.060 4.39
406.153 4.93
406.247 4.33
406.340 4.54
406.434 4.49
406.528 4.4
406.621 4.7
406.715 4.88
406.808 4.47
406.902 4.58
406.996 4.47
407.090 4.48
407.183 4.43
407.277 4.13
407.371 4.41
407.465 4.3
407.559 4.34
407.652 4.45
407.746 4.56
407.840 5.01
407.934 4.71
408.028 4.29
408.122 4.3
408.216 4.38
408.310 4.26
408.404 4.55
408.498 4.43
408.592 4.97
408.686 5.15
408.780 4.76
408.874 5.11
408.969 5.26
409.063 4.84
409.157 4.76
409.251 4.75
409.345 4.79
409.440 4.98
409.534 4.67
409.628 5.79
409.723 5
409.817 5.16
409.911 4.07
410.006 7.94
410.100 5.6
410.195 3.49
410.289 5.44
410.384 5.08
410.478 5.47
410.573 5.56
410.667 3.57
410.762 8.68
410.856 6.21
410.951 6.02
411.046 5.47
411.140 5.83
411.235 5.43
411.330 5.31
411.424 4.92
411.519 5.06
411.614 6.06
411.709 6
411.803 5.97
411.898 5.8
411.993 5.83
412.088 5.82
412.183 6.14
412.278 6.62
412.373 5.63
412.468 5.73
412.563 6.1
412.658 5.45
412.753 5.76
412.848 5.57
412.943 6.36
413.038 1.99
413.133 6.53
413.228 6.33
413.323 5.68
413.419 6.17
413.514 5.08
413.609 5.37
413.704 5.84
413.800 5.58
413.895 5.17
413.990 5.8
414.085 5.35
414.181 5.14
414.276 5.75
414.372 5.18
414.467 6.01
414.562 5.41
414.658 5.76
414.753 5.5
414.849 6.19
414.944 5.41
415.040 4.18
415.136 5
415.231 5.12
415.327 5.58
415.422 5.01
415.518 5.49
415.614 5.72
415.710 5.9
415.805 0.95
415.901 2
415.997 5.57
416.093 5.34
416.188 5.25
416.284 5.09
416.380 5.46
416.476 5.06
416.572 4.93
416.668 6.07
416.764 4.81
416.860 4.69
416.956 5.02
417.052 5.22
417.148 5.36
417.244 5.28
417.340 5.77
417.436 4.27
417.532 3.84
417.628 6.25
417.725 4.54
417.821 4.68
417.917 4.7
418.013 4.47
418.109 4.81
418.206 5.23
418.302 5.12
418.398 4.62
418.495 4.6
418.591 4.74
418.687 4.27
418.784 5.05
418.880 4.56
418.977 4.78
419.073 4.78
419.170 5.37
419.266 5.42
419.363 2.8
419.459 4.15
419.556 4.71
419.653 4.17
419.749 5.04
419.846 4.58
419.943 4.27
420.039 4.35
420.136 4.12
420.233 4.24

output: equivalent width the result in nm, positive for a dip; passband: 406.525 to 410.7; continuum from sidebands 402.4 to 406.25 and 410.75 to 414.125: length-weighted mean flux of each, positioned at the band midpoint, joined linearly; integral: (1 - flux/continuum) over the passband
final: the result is 0.27 nm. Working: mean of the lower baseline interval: 4.43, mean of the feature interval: 4.78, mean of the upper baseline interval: 5.71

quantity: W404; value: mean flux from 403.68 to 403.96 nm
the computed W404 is 4.35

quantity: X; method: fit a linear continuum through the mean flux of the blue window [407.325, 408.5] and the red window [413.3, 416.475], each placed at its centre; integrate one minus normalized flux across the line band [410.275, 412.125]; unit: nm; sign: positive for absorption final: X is -0.33 nm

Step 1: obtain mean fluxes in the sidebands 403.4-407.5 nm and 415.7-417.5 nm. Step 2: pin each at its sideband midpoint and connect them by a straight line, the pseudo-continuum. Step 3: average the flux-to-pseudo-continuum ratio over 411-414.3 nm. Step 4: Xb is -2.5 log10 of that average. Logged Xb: -0.197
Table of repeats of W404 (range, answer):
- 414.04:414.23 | 5.24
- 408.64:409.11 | 5.02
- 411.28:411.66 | 5.33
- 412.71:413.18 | 5.24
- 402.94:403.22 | 4.22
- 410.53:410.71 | 4.58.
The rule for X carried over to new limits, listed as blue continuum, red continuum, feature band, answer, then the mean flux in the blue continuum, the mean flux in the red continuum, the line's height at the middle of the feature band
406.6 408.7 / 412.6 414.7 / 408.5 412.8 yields -0.372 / 4.52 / 5.52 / 5.02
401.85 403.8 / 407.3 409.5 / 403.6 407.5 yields 0.092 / 4.43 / 4.66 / 4.54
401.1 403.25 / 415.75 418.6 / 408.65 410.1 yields -0.183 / 4.37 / 4.8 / 4.57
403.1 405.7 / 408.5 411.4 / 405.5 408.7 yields 0.205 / 4.39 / 5.29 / 4.83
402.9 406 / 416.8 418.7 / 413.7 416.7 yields -0.234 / 4.41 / 4.89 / 4.79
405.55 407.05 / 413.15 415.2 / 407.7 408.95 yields 0.033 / 4.54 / 5.53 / 4.79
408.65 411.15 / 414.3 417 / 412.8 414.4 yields -0.098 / 5.31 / 5.07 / 5.15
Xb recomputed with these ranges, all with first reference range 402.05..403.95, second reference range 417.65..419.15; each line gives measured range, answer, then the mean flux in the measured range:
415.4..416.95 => -0.026 mag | 4.83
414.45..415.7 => -0.154 mag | 5.41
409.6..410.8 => -0.179 mag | 5.42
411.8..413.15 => -0.215 mag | 5.66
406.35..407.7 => 0.015 mag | 4.47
